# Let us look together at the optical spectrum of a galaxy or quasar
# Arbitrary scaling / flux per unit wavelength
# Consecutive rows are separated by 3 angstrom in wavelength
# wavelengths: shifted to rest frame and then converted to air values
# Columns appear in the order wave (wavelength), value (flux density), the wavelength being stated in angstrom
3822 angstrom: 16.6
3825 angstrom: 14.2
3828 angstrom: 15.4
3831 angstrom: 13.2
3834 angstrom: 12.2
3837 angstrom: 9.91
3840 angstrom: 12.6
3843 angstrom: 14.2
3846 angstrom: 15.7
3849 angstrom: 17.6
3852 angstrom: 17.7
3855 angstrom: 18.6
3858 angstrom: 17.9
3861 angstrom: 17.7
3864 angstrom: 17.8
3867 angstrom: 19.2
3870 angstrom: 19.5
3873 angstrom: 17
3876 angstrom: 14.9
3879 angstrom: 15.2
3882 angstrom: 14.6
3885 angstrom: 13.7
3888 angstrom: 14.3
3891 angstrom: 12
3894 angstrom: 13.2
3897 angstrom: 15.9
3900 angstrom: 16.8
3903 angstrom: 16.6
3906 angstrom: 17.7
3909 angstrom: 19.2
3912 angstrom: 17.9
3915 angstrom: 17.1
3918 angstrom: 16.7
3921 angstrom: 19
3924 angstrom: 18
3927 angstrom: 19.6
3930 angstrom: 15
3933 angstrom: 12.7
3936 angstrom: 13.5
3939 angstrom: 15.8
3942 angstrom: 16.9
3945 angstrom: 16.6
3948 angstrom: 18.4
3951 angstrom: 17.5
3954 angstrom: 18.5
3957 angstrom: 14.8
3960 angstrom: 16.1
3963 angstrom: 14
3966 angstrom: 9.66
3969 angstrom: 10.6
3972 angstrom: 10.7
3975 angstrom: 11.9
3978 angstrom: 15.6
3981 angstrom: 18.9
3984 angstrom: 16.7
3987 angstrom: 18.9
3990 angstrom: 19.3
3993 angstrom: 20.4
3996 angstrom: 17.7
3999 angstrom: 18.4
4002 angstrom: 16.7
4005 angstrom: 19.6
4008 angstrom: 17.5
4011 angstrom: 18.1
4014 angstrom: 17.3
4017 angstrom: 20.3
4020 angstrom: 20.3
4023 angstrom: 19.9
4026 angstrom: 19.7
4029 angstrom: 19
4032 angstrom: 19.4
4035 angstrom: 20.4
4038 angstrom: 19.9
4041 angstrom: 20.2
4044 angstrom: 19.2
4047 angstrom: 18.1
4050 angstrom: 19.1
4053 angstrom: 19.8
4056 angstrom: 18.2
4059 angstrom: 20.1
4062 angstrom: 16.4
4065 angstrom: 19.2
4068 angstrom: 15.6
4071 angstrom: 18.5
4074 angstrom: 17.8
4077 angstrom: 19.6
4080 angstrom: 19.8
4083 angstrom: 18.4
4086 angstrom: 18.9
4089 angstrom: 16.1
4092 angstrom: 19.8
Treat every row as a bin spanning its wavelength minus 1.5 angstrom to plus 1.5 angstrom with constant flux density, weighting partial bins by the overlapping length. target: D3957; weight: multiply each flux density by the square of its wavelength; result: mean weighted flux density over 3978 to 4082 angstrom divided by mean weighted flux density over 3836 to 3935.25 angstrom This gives 1.24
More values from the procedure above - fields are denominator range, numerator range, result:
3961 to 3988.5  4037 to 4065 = 1.39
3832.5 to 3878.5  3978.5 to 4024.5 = 1.24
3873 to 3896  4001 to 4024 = 1.41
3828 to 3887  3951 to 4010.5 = 1.10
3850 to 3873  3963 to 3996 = 0.89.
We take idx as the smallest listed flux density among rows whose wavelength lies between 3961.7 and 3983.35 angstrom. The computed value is 9.66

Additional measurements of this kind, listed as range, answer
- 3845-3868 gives 15.7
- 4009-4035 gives 17.3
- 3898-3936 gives 12.7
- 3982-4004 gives 16.7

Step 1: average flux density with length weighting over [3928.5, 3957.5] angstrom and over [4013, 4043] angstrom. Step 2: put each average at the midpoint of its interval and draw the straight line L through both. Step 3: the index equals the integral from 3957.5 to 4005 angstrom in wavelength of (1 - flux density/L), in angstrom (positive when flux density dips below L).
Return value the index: 5.1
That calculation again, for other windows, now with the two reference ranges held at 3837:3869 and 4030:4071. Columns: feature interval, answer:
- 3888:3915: 1.7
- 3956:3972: 4.6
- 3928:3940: 2.1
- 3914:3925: -0.2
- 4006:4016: 0.3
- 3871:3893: 3.0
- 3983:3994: -0.4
